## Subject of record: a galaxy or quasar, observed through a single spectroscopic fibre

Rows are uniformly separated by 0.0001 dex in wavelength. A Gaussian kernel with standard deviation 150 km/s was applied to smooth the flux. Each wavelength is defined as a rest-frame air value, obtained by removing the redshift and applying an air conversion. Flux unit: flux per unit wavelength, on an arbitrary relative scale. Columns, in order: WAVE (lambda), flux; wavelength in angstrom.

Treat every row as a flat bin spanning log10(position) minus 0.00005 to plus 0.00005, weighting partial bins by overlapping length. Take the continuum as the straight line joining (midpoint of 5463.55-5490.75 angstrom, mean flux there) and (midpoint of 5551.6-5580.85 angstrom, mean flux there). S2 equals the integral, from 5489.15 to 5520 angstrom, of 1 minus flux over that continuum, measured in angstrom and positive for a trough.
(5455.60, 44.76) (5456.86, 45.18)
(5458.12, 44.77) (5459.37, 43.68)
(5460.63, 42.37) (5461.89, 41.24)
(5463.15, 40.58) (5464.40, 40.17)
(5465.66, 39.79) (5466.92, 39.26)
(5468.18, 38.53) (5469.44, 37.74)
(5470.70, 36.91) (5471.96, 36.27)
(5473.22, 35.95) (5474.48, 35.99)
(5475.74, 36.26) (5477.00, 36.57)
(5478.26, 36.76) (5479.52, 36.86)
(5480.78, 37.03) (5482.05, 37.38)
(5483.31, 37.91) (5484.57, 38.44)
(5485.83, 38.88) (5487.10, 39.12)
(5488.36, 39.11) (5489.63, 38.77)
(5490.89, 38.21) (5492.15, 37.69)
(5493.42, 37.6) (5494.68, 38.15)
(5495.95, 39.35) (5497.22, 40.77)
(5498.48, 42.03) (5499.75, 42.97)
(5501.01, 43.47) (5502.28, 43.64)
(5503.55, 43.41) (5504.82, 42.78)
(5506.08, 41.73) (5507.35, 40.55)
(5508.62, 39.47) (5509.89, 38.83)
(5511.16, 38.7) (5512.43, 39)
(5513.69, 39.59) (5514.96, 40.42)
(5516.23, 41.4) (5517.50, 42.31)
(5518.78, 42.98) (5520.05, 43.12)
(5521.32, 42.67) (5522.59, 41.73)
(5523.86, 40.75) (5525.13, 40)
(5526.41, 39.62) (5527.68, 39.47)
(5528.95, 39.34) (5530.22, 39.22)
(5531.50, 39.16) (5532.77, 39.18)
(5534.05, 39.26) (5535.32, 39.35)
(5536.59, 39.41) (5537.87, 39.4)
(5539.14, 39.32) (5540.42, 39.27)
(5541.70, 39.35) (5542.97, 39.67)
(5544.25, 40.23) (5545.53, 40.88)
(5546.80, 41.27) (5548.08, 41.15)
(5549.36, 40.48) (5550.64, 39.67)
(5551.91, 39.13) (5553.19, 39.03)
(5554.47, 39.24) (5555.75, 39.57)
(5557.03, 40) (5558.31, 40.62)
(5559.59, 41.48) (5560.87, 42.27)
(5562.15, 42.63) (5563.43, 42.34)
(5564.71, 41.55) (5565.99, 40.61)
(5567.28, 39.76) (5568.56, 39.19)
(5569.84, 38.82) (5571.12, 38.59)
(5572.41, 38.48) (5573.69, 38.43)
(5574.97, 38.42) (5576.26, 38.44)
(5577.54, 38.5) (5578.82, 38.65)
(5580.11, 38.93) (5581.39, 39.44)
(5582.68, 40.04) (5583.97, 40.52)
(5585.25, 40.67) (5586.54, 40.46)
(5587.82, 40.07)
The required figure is -1.8 angstrom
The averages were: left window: 37.8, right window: 39.8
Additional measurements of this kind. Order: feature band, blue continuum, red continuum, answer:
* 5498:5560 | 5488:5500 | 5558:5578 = -1.3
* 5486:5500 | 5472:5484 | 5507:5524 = -0.3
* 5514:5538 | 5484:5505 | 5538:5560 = -0.2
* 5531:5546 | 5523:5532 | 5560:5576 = 0.1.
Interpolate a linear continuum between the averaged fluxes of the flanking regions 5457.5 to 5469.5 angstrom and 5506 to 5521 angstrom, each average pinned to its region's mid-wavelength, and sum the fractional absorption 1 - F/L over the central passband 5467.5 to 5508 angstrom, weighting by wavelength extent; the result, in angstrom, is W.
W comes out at 1.8 angstrom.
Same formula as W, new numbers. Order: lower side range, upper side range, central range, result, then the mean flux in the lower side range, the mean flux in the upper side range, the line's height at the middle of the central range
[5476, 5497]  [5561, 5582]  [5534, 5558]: -0.40 angstrom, 38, 39.6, 39.1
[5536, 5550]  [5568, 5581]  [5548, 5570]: -0.62 angstrom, 40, 38.7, 39.3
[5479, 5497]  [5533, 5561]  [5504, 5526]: -1.09 angstrom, 38.2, 39.9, 39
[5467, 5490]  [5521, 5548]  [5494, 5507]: -1.13 angstrom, 37.5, 39.9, 38.4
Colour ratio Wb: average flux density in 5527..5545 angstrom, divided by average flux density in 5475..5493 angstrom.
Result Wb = 1.04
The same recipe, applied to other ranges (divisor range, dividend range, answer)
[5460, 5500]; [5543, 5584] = 1.04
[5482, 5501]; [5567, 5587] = 1.00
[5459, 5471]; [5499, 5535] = 1.02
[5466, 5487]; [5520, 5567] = 1.08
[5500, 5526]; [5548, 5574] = 0.97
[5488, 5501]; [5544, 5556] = 1.01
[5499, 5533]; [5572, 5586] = 0.96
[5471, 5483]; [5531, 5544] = 1.08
